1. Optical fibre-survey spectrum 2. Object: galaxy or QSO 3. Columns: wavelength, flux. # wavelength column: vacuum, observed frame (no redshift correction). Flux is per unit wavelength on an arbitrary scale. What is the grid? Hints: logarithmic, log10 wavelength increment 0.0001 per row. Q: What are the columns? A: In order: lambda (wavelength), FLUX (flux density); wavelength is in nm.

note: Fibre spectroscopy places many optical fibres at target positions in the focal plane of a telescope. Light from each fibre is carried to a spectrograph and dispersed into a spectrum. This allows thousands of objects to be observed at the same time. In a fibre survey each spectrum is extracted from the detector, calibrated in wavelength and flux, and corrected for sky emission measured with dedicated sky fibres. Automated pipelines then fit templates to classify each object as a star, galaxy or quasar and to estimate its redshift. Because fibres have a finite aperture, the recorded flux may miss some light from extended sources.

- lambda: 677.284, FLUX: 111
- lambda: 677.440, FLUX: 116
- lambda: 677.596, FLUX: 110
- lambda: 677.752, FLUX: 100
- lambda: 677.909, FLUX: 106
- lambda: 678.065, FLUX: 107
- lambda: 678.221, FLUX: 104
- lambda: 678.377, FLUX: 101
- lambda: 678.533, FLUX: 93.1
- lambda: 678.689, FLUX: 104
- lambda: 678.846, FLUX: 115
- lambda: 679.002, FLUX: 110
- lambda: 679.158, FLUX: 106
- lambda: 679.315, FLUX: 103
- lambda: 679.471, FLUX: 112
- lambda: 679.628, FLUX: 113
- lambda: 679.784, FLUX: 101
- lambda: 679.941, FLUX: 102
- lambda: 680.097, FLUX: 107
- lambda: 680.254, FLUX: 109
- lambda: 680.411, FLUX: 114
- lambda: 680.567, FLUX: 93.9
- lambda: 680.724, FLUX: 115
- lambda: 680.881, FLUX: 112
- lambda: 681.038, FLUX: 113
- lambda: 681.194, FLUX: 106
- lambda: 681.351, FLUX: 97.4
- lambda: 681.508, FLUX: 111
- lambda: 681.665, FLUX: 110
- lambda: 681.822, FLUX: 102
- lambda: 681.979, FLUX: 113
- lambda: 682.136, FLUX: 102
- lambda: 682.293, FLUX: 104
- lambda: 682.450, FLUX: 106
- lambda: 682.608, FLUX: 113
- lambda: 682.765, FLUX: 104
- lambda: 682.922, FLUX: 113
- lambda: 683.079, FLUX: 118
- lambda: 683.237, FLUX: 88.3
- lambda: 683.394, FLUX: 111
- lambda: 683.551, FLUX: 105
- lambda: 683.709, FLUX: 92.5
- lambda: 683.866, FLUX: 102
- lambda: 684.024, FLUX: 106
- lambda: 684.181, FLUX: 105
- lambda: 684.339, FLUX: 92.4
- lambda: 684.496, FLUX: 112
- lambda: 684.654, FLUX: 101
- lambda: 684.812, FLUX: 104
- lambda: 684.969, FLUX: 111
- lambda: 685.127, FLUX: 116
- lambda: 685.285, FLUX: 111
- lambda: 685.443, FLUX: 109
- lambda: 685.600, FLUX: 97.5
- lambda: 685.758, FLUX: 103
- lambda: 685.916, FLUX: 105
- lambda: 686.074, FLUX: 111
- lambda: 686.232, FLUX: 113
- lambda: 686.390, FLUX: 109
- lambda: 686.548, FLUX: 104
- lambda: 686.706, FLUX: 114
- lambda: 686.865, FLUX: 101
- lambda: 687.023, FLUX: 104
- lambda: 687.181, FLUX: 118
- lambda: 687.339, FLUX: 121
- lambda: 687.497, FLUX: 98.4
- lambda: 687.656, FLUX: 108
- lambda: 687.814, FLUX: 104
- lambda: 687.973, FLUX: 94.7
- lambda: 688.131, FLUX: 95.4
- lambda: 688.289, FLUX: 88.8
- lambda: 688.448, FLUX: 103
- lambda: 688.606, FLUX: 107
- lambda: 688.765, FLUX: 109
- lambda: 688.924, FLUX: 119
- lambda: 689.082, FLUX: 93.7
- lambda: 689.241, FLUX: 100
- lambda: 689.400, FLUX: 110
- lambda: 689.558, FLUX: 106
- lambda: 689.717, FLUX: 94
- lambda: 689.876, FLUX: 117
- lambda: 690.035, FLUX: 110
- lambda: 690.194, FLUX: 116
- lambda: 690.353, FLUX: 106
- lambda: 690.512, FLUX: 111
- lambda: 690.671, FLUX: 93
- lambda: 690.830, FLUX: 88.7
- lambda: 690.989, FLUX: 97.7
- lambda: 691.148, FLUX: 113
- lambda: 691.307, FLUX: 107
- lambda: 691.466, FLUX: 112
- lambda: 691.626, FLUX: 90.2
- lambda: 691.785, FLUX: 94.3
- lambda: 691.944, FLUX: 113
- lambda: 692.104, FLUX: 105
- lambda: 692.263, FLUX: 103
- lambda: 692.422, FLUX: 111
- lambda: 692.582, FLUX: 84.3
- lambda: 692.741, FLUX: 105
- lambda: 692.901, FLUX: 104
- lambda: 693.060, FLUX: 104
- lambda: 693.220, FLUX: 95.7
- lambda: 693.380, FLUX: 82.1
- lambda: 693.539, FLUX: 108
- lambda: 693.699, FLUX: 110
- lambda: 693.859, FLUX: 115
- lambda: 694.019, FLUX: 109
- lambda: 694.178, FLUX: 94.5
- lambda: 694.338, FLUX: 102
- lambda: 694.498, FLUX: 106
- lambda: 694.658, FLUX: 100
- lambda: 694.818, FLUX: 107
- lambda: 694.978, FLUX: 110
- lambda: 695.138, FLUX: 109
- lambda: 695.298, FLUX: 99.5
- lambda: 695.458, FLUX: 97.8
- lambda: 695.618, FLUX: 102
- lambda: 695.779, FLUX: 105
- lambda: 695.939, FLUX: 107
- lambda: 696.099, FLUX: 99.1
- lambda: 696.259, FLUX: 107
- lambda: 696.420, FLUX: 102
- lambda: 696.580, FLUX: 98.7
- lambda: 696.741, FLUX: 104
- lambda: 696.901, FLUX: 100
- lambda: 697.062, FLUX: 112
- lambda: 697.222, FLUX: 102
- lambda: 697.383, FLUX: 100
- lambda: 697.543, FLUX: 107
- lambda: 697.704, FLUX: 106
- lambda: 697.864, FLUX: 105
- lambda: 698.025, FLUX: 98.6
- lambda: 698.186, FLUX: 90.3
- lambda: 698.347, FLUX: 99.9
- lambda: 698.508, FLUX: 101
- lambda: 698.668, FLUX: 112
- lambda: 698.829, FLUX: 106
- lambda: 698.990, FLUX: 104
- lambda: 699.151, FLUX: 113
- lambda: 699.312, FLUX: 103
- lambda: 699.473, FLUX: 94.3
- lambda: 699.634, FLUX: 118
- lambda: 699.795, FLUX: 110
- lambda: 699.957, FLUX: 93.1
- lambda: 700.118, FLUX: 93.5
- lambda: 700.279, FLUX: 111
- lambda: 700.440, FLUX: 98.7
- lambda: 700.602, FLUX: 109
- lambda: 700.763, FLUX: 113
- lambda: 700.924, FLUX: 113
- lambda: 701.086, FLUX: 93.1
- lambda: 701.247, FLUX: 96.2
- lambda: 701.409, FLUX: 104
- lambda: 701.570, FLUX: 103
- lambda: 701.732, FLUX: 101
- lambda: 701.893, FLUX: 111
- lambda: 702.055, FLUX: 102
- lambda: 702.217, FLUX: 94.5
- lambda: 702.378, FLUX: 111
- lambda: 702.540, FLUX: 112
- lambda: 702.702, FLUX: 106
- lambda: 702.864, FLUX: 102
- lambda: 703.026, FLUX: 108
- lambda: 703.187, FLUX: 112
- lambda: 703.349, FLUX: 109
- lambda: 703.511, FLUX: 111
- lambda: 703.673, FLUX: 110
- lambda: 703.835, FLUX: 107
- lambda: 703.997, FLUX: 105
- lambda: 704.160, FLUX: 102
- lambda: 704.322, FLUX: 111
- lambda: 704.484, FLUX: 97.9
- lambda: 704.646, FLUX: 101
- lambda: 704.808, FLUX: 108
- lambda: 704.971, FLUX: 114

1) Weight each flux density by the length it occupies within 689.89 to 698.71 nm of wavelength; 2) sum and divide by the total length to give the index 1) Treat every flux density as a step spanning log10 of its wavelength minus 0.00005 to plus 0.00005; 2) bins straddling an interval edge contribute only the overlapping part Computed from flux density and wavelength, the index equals 103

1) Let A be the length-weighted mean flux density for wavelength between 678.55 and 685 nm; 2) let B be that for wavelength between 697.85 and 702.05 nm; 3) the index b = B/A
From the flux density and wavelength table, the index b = 0.98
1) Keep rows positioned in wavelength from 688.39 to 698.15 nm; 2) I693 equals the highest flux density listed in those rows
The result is 119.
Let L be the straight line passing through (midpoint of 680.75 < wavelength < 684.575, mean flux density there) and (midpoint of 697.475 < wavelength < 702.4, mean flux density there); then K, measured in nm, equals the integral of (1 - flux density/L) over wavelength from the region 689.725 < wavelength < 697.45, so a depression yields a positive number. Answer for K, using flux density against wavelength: 0.07 nm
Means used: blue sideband 106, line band 103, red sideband 104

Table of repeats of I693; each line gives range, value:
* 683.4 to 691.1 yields 121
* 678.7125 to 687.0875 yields 118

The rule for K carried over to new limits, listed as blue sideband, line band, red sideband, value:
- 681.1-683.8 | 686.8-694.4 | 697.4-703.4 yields 0.103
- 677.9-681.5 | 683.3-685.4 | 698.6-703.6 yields 0.019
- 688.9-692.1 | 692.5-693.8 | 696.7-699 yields 0.056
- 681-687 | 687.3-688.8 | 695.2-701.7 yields 0.044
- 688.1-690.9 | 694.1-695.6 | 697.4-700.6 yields 0.012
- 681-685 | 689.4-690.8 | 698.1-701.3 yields -0.021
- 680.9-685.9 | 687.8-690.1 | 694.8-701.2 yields 0.037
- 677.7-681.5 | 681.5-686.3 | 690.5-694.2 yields -0.061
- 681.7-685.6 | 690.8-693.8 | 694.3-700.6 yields 0.074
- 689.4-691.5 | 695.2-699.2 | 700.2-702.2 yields 0.062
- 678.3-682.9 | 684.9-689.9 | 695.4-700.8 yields -0.023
